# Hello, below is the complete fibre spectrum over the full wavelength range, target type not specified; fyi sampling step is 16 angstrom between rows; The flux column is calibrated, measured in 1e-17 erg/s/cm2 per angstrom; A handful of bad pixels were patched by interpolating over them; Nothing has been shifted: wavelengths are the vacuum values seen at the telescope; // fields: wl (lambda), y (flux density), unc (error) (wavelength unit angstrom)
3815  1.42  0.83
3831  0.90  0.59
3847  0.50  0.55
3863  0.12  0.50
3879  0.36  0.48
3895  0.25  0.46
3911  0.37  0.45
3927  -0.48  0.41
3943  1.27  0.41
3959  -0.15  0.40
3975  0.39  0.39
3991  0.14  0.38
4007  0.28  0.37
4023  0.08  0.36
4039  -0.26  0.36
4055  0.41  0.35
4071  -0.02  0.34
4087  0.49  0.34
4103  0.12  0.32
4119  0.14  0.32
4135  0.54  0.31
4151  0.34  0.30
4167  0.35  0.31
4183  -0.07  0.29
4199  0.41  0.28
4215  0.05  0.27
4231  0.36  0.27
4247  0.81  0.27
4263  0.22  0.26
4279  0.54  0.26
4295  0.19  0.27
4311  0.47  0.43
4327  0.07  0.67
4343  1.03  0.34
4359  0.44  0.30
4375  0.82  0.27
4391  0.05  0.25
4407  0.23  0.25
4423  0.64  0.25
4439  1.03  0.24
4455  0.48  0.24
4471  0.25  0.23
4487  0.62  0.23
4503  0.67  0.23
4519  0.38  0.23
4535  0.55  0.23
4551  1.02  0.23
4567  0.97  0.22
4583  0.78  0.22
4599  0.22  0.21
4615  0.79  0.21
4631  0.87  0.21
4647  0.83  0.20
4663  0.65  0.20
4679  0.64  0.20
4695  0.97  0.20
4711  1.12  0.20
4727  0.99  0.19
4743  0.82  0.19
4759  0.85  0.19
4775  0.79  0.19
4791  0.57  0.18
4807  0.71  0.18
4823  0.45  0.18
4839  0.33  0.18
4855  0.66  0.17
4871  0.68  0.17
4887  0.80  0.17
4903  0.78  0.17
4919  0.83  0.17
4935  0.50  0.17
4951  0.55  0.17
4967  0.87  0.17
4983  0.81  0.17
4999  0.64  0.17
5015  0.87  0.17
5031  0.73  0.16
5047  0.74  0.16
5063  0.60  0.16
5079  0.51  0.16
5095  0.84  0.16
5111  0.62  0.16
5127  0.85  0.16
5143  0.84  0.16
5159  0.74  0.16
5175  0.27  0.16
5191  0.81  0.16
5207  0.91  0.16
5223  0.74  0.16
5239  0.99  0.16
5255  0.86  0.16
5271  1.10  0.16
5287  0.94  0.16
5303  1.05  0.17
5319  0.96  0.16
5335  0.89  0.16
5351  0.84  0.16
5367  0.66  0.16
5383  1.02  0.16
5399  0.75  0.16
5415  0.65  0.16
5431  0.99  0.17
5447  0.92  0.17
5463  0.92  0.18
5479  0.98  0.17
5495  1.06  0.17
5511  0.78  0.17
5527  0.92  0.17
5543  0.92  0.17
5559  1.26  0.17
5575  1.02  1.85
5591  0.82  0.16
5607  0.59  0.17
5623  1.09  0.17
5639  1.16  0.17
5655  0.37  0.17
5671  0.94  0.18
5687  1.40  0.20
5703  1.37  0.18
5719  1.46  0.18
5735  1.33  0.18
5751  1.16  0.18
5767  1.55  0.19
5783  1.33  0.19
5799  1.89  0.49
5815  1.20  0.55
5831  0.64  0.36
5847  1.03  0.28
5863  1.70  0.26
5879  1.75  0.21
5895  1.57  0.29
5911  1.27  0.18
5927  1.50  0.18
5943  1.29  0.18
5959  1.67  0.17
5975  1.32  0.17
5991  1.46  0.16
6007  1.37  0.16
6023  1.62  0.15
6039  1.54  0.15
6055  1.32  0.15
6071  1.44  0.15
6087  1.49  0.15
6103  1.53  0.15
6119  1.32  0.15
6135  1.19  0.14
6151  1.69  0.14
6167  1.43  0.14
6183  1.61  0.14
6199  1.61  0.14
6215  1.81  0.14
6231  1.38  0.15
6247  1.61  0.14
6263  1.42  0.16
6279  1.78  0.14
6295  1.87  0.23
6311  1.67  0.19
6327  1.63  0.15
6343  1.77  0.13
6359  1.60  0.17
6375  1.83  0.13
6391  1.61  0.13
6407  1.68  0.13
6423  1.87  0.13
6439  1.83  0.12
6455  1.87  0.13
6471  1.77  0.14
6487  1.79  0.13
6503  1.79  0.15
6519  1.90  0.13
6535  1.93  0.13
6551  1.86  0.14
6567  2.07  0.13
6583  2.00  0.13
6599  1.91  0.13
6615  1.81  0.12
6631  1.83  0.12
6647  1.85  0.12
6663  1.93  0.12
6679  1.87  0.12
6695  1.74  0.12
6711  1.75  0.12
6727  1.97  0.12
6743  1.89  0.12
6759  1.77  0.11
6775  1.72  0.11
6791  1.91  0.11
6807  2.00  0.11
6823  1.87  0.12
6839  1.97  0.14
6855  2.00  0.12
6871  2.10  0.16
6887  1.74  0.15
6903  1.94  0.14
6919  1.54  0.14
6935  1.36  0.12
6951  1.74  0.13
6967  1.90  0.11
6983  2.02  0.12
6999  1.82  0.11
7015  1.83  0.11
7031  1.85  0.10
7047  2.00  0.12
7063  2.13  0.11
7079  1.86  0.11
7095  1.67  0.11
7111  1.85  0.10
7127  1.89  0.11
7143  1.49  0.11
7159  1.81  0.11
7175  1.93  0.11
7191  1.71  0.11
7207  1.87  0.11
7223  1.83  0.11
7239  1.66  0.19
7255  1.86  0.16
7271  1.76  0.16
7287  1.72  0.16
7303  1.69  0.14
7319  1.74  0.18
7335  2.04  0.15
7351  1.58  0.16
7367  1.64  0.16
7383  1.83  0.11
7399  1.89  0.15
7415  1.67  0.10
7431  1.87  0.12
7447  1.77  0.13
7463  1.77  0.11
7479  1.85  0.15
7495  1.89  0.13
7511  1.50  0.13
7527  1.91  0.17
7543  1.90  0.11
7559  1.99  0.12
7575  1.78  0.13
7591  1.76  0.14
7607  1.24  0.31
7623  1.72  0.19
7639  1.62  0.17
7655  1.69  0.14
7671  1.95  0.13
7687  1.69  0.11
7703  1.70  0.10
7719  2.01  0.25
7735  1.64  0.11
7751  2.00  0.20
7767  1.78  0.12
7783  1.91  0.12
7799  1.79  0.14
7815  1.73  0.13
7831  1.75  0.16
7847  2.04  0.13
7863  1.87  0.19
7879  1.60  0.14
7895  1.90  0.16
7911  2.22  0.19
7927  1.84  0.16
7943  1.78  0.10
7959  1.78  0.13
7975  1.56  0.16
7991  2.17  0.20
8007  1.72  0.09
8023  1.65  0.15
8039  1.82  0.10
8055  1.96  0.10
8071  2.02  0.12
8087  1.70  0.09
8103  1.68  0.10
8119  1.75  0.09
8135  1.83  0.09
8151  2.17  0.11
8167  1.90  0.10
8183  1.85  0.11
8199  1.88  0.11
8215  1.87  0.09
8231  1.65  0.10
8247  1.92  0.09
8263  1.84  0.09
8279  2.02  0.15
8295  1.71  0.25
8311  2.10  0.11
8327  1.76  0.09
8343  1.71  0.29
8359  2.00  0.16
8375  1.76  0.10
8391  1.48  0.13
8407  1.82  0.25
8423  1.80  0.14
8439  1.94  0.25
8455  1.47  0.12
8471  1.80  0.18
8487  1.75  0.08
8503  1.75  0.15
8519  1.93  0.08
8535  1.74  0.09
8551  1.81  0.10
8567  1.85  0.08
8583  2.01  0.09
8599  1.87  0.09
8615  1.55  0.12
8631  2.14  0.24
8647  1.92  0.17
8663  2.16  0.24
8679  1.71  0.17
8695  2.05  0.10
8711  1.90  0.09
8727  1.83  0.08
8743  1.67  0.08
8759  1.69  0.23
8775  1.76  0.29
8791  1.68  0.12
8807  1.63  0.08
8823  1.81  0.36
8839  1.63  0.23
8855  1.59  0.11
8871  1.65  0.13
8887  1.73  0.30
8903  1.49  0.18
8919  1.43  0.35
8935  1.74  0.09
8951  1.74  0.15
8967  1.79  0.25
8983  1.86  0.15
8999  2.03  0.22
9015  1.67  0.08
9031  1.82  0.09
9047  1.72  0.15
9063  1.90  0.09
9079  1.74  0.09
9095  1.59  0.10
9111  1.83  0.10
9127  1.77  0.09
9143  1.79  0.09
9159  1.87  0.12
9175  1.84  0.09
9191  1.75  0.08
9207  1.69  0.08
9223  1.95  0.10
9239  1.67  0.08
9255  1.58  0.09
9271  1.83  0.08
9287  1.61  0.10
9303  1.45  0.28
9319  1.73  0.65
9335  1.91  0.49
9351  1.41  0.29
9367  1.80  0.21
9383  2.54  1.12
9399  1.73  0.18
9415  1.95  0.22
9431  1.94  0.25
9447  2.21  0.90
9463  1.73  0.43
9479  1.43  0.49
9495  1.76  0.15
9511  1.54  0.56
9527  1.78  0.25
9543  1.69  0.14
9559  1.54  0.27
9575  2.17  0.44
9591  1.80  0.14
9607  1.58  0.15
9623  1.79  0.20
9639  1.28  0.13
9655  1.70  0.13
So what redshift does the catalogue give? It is 0.42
